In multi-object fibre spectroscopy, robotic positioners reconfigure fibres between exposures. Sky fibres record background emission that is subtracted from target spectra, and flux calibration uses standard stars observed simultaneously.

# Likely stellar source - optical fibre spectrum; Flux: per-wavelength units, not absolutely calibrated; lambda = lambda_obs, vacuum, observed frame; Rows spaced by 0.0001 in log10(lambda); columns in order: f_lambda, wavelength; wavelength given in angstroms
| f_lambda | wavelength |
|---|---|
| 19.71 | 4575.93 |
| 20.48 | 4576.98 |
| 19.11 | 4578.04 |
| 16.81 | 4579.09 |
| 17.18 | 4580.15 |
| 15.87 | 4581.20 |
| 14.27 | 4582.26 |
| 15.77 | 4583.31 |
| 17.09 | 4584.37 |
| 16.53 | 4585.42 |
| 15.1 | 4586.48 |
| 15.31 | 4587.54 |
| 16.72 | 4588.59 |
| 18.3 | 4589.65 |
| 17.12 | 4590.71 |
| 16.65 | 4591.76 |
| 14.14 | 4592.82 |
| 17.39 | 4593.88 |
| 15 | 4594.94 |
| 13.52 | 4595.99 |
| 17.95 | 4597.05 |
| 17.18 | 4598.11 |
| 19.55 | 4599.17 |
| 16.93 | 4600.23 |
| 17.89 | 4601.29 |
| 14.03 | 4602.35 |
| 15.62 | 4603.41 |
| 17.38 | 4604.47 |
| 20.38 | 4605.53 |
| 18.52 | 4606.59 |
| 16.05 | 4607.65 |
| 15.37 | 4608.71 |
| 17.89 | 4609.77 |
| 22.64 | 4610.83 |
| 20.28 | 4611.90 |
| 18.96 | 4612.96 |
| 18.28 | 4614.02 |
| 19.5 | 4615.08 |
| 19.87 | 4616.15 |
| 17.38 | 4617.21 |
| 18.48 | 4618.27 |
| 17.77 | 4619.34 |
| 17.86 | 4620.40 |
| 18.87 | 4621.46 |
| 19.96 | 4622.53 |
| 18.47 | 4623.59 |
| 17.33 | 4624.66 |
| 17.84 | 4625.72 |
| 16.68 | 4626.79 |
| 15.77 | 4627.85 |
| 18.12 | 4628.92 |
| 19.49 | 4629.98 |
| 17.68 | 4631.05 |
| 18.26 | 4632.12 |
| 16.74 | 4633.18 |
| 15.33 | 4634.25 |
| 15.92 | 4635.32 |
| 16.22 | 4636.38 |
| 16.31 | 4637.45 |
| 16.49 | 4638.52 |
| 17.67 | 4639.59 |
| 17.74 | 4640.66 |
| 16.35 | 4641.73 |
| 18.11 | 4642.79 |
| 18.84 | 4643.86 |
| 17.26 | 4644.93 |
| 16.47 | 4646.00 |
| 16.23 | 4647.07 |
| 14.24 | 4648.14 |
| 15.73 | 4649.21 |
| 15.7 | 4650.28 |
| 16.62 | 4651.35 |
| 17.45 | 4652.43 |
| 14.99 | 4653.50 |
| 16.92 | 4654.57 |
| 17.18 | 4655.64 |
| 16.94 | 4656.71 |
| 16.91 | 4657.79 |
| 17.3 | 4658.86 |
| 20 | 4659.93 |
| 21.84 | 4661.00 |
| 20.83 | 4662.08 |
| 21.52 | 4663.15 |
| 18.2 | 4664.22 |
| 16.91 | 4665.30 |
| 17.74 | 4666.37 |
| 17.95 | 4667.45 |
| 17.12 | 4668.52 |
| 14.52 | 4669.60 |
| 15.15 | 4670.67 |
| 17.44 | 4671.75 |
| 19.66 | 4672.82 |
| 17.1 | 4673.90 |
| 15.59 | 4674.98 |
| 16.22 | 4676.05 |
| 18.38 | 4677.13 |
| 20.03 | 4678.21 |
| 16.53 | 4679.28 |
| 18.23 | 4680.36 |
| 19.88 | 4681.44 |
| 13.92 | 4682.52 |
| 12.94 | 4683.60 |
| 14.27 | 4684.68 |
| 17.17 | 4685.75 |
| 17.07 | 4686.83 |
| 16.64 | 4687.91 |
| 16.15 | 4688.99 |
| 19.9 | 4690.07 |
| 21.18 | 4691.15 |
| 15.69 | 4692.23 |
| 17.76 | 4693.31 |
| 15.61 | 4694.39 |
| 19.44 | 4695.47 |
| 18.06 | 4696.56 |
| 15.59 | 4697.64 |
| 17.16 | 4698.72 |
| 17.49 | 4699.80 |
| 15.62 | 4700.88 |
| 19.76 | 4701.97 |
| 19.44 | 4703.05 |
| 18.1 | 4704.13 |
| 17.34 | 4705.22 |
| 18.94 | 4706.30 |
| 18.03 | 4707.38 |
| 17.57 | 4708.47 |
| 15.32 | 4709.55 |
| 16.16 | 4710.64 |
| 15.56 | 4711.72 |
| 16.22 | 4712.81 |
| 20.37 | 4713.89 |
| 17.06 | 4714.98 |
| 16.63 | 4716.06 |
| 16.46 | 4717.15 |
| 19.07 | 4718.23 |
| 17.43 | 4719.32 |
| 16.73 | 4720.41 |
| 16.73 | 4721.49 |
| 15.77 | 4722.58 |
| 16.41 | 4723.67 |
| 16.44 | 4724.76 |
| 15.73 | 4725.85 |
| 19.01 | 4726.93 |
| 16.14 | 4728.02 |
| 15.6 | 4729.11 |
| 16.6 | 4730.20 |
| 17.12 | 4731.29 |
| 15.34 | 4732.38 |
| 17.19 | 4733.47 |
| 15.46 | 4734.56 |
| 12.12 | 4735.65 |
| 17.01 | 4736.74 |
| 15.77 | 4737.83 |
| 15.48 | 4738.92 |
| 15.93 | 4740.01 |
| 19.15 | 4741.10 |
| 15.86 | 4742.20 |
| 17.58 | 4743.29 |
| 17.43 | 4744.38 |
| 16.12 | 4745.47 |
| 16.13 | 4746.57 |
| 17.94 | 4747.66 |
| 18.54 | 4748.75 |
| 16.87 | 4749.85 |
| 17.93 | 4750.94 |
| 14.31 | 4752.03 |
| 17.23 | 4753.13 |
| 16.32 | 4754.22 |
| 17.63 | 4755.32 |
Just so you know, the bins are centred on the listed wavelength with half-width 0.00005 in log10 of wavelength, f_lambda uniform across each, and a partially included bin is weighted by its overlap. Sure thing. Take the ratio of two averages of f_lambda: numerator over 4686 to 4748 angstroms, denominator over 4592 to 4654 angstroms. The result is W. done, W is 1.0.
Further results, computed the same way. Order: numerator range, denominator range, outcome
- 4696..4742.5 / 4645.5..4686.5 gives 0.98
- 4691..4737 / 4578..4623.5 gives 0.98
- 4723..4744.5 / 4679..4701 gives 0.96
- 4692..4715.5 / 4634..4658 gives 1.05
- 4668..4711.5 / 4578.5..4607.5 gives 1.04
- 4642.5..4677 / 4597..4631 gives 0.96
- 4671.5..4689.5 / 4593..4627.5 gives 0.95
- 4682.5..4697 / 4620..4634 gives 0.95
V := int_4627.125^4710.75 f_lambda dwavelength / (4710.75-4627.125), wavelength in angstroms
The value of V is 17.3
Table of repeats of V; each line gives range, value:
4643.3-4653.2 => 16.5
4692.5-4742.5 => 16.9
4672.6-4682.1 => 17.8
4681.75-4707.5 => 17.2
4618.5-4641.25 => 17.5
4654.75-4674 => 18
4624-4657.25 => 16.9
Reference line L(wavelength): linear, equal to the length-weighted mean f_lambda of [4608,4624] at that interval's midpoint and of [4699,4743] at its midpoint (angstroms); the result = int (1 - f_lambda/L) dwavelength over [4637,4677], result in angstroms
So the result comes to 1.6 angstroms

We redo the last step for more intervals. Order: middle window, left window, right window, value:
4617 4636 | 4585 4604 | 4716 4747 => -1.4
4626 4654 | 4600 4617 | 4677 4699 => 1.5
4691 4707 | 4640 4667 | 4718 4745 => -0.8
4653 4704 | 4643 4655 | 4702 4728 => -2.1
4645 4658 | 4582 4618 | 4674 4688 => 0.5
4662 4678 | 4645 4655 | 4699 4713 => -1.0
